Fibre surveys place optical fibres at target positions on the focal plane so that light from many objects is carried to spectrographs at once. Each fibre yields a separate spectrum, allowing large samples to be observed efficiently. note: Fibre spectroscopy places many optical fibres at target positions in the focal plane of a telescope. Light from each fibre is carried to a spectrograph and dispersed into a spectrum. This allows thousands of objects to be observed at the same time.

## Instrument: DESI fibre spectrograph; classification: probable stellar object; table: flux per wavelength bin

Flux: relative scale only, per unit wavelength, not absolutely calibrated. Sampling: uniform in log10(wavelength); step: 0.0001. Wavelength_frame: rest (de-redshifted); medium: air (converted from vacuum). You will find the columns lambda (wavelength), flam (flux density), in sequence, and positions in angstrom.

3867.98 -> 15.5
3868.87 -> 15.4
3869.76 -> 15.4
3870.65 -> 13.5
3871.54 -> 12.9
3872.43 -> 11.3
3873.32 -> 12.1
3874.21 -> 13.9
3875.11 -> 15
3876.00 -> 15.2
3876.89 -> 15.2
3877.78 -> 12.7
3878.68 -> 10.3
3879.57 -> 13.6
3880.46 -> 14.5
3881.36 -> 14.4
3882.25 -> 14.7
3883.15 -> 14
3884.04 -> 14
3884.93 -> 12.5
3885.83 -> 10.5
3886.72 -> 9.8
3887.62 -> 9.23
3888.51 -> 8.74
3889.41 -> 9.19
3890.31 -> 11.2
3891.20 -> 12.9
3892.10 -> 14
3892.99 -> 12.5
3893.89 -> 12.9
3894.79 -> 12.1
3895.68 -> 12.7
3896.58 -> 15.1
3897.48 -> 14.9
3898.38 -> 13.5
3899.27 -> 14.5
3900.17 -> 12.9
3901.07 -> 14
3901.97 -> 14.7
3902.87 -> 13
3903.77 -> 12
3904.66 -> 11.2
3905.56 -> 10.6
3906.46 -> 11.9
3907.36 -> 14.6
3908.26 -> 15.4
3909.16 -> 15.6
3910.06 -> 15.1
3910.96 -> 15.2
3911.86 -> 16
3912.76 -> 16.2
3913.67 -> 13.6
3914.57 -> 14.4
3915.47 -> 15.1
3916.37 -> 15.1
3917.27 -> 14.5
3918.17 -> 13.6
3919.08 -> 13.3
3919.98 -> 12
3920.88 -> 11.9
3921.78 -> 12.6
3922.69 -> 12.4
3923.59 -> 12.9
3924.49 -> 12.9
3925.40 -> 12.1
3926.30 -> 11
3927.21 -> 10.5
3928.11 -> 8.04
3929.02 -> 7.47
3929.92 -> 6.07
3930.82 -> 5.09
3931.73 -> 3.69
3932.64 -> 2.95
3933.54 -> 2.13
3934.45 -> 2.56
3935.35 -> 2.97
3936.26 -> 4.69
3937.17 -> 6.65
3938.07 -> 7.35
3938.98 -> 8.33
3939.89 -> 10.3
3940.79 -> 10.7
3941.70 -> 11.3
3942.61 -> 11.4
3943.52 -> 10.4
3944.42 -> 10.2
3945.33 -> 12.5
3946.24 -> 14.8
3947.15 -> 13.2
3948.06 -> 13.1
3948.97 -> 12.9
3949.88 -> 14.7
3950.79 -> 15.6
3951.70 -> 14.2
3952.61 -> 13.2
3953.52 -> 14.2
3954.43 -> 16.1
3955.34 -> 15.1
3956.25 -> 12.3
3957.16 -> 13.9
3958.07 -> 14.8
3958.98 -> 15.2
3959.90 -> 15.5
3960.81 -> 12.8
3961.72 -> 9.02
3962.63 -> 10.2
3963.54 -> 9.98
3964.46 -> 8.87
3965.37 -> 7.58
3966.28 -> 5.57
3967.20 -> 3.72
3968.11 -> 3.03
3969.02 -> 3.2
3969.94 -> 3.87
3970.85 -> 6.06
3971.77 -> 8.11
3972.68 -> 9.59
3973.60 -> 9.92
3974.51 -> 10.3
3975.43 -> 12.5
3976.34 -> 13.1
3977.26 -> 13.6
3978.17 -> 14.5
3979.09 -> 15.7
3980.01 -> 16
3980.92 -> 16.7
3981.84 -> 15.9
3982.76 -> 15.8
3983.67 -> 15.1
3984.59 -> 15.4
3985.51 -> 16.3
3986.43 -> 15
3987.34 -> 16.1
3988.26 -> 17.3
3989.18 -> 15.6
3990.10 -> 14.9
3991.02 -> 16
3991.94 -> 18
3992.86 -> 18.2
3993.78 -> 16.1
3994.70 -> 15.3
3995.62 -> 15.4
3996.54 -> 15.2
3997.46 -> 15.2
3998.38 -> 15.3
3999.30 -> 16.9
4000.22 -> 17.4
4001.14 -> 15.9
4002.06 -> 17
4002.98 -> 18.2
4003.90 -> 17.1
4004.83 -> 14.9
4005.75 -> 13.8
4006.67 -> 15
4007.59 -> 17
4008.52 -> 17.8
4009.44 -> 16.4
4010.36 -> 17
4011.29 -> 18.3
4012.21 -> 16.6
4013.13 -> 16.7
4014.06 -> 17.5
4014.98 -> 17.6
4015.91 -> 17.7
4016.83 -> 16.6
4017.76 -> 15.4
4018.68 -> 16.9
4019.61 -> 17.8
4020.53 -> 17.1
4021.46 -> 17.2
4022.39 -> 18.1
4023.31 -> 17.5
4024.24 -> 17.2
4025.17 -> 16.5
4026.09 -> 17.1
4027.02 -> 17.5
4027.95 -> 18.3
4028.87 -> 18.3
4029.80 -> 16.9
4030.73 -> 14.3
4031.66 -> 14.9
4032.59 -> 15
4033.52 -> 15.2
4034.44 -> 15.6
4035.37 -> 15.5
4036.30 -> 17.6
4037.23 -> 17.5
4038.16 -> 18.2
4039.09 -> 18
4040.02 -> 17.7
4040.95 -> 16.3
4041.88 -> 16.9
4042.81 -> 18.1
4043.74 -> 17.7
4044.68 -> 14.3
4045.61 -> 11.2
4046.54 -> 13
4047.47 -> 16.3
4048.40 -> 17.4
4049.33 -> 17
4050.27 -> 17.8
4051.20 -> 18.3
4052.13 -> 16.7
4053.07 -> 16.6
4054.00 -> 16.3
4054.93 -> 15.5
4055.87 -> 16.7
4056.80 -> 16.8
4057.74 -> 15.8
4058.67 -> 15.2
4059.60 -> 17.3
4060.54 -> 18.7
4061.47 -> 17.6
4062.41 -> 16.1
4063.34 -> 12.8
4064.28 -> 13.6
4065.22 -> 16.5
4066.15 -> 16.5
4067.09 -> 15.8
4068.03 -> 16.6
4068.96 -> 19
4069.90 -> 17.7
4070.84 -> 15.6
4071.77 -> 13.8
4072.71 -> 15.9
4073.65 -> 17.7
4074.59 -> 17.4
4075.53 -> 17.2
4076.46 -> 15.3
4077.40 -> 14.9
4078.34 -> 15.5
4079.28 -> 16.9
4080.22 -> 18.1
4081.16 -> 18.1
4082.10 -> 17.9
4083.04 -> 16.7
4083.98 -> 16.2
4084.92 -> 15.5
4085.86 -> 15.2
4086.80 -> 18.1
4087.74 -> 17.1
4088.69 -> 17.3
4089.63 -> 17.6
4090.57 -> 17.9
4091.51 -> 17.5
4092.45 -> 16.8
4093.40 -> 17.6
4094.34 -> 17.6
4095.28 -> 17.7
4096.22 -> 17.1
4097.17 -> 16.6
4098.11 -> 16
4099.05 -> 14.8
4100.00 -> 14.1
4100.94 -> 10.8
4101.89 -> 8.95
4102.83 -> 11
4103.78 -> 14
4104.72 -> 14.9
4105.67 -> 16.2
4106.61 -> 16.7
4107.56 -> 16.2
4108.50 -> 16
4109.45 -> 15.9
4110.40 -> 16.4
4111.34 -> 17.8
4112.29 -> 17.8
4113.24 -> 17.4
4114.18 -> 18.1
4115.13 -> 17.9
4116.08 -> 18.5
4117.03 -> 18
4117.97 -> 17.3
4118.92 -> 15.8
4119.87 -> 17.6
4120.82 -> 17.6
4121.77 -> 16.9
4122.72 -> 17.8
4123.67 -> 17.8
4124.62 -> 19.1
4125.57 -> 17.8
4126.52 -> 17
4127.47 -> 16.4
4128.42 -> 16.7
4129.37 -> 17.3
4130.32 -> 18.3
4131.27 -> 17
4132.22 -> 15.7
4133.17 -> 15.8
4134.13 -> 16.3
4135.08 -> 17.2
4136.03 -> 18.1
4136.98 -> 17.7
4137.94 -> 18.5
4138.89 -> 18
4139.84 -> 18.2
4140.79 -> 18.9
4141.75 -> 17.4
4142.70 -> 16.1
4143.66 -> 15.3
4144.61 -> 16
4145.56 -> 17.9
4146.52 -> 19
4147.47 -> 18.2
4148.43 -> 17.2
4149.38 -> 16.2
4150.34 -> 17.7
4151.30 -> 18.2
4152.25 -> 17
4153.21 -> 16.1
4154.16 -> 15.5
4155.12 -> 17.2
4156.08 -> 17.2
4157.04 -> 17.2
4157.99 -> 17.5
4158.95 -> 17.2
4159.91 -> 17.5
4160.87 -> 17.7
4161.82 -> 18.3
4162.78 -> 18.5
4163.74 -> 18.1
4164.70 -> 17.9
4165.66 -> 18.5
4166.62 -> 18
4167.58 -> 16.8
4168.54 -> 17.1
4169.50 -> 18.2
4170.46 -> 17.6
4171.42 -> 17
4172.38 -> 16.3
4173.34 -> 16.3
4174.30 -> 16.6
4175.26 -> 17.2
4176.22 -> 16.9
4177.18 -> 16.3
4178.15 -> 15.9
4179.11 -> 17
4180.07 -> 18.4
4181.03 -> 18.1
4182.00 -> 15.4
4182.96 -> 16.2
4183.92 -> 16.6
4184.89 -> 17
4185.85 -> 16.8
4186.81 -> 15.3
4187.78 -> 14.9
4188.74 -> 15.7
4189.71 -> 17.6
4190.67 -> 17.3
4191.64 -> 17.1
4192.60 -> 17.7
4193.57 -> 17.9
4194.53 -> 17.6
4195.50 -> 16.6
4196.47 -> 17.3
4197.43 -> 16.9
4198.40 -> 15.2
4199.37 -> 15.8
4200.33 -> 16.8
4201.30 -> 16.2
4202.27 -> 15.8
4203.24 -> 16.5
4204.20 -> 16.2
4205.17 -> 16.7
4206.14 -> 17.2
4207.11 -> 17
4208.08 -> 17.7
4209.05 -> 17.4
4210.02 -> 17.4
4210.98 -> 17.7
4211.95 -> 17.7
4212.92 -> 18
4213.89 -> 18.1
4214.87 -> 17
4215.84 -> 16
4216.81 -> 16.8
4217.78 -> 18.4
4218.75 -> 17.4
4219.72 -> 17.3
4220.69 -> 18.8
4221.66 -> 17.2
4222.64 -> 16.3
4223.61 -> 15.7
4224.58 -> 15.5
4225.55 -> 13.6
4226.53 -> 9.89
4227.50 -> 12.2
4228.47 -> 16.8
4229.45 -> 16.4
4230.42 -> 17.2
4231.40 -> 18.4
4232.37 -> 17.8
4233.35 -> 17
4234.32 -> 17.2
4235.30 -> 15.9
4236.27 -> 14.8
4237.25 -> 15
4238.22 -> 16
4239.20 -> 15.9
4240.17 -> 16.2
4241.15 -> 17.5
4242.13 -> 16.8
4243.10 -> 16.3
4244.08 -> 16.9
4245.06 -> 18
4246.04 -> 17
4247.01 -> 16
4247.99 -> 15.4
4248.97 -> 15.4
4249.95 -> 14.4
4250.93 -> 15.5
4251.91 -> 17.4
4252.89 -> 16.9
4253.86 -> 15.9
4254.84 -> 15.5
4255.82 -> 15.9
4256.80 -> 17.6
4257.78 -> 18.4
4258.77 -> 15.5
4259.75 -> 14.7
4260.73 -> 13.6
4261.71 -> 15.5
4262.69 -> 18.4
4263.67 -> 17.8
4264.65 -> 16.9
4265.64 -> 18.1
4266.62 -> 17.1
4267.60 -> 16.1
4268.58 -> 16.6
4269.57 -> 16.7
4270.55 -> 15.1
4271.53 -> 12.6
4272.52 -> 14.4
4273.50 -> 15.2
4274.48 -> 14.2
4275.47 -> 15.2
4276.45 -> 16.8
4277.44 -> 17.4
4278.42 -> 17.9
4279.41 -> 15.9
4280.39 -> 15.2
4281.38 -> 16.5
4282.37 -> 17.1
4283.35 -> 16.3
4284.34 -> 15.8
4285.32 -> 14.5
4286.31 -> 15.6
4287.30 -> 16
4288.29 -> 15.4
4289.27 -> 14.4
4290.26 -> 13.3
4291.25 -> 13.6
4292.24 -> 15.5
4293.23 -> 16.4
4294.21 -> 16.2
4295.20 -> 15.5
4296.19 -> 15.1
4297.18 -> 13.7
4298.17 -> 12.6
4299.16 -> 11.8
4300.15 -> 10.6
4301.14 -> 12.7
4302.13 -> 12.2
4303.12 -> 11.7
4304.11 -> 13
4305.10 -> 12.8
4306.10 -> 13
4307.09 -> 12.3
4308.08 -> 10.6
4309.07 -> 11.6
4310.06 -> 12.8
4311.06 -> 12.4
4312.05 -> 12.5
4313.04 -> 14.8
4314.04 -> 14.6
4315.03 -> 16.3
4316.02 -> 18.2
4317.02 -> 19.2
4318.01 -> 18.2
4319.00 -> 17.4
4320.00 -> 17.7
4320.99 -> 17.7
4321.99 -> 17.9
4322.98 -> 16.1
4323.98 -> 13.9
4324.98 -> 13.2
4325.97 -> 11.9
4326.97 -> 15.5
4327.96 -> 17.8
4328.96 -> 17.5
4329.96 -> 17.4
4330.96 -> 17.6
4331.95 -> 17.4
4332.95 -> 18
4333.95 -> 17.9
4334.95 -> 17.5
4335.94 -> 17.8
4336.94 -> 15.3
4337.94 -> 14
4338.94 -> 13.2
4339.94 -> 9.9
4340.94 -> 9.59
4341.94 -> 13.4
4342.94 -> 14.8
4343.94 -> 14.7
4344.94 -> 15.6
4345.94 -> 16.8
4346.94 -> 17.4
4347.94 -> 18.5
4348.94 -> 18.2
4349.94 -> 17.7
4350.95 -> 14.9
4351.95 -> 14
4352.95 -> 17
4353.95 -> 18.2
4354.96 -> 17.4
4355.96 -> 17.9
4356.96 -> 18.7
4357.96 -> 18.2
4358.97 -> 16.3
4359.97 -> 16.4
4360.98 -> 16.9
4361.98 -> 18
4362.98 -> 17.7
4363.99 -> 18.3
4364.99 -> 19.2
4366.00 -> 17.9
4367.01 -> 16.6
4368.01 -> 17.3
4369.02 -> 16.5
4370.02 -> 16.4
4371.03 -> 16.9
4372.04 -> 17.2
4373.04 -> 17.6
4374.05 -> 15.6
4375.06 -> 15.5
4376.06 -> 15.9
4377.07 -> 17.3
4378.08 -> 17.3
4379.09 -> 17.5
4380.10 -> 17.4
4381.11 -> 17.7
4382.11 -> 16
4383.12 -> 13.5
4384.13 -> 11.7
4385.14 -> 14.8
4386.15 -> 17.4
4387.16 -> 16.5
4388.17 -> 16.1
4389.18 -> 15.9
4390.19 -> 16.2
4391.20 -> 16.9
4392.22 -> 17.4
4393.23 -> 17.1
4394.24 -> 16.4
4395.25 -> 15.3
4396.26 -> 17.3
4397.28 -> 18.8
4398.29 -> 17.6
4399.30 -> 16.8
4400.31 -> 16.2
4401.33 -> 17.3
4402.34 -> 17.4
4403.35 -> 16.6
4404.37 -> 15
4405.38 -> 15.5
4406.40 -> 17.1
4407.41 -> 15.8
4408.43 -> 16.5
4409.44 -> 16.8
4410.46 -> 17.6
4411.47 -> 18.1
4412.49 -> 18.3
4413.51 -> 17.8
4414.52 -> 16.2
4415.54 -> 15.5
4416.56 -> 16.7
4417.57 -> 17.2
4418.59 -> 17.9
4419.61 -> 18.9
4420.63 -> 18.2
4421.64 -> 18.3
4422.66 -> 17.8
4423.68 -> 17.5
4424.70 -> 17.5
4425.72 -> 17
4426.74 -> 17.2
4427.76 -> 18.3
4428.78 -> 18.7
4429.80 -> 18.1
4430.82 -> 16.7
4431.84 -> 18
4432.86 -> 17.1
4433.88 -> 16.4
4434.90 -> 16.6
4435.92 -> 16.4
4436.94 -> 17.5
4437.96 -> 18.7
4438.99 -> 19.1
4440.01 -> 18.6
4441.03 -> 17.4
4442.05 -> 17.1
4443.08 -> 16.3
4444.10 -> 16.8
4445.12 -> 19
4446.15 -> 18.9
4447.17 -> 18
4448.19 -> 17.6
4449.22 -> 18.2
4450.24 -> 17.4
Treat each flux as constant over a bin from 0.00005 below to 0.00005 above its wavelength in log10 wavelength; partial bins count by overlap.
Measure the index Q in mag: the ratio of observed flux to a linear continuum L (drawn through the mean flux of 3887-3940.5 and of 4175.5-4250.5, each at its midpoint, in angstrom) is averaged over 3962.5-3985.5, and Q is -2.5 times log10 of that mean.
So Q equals 0.16 mag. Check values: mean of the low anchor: 11.3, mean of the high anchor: 16.5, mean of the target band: 10.7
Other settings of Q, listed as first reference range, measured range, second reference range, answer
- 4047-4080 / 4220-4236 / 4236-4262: 0.01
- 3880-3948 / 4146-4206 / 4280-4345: -0.23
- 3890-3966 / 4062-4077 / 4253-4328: -0.22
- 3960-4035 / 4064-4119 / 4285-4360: -0.11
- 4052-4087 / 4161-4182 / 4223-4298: -0.08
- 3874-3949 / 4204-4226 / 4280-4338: -0.19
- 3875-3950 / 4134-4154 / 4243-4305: -0.23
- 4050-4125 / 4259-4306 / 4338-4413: 0.10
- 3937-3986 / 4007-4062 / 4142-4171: -0.21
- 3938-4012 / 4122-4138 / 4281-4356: -0.21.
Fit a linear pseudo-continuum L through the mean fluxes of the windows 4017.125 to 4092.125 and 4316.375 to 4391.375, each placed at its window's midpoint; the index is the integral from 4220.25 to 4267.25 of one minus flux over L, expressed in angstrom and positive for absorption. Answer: 0.8 angstrom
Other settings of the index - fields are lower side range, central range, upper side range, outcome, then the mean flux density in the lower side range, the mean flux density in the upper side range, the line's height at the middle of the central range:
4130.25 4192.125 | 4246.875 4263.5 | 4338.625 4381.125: 0.8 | 17.1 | 16.5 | 16.8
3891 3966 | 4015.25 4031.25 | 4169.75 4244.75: -4.3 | 11.8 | 16.6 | 13.5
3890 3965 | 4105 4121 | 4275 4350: -4.3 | 11.9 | 15.2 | 13.5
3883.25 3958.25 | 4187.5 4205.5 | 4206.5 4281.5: -1.1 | 11.8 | 16.3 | 15.7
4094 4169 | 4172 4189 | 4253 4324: -0.1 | 16.9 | 15.2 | 16.4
